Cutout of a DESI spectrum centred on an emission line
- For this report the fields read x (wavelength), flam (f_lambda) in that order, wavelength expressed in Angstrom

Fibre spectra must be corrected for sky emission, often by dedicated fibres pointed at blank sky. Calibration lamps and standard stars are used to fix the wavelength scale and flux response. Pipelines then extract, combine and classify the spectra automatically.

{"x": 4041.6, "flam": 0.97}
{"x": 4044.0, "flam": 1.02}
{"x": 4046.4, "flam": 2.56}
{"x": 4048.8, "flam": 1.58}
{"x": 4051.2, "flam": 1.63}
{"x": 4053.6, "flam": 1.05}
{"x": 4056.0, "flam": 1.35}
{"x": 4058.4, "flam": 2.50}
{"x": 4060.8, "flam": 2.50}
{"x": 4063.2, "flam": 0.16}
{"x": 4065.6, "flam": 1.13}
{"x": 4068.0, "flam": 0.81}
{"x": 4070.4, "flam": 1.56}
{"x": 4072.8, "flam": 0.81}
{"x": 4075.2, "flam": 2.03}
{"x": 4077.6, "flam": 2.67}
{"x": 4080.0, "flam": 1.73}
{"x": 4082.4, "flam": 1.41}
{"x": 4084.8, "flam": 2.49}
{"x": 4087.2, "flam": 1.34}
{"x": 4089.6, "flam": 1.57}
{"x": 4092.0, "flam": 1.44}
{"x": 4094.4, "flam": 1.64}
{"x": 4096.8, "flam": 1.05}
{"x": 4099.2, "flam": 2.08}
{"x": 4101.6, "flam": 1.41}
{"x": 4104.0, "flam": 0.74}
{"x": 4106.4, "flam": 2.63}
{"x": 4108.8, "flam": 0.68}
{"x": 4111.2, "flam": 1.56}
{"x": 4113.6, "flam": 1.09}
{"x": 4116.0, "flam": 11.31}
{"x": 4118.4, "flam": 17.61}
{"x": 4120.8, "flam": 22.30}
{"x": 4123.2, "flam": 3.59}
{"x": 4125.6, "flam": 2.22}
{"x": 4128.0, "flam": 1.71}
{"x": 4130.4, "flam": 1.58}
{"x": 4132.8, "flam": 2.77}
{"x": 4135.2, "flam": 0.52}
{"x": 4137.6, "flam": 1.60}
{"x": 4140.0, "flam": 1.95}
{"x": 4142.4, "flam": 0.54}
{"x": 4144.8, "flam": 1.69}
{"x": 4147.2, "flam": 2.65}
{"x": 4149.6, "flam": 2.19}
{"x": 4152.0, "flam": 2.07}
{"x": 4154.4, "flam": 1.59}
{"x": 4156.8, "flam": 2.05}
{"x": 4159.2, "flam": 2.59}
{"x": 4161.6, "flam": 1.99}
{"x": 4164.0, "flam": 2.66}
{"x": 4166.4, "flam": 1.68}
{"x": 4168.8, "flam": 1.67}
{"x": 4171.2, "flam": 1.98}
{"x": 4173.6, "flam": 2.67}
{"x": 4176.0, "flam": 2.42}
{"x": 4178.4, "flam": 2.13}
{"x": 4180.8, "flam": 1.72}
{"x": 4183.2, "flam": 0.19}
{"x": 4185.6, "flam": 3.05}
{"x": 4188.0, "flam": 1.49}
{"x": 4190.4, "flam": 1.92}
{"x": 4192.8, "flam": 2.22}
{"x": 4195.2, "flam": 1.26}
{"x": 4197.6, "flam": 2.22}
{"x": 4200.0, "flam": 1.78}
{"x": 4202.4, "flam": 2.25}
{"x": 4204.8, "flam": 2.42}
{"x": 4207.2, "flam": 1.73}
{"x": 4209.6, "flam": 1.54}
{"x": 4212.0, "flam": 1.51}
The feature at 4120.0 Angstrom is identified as [O II]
